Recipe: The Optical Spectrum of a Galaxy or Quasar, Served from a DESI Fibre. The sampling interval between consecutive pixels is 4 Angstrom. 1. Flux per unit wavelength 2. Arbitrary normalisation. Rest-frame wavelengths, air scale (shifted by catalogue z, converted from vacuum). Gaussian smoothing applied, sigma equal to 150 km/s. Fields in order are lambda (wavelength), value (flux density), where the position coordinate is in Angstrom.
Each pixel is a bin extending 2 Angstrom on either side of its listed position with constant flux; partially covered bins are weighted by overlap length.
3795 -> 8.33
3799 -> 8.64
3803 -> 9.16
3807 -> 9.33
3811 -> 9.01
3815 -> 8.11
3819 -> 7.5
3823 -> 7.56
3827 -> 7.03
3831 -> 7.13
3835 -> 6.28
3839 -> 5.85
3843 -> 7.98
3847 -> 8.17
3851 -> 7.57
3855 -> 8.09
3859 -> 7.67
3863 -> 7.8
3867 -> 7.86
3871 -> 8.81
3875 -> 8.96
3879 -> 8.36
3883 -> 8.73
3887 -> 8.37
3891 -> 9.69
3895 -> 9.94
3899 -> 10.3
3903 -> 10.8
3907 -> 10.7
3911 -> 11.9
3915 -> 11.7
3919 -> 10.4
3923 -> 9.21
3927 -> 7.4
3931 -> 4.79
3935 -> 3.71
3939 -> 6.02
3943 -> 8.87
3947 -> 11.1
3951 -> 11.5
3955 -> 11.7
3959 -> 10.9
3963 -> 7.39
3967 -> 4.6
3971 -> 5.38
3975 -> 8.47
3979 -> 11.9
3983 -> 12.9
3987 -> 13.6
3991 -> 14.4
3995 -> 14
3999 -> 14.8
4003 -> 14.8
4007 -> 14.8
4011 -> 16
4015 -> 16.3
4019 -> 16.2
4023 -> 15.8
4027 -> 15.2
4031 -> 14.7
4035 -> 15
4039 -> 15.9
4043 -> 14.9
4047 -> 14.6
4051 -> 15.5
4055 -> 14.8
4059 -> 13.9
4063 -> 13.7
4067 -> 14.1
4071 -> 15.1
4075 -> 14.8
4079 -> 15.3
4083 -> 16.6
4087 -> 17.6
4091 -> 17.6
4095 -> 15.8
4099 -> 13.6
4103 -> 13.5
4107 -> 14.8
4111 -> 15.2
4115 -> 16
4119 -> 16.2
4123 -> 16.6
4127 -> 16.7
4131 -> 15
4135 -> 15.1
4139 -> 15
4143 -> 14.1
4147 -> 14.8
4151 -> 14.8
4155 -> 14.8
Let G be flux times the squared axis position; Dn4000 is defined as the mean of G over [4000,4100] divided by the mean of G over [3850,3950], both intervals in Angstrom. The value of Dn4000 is 1.9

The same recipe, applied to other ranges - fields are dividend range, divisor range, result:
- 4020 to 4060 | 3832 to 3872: 2.19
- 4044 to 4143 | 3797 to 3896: 2.13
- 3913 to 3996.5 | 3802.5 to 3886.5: 1.27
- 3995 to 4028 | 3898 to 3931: 1.62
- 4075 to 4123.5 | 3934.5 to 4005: 1.59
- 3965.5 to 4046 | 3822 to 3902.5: 1.79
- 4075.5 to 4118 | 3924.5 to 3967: 2.05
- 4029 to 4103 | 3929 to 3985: 1.88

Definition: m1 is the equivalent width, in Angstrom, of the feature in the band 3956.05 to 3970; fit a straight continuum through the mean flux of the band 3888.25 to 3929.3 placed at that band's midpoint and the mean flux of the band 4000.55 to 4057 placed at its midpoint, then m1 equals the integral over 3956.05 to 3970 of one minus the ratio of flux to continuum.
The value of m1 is 5.2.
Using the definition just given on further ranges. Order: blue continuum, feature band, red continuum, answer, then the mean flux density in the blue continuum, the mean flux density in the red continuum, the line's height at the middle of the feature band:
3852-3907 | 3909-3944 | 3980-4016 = 8.9 Angstrom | 8.92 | 14.5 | 11.1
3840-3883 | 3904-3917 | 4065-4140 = -2.4 Angstrom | 8.1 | 15.5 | 9.61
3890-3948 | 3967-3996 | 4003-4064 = 3.6 Angstrom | 9.06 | 15.2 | 12.4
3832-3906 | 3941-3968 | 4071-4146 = 3.2 Angstrom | 8.42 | 15.5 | 10.9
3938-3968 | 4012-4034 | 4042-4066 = -4.7 Angstrom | 9.26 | 14.5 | 12.9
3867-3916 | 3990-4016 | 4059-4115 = -4.3 Angstrom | 9.74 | 15.2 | 12.8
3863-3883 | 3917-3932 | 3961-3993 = 1.6 Angstrom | 8.45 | 9.83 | 9.13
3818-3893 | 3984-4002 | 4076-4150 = -3.3 Angstrom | 7.87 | 15.5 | 11.9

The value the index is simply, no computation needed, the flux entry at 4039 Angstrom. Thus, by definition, 15.9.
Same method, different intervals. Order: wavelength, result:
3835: 6.28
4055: 14.8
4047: 14.6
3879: 8.36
